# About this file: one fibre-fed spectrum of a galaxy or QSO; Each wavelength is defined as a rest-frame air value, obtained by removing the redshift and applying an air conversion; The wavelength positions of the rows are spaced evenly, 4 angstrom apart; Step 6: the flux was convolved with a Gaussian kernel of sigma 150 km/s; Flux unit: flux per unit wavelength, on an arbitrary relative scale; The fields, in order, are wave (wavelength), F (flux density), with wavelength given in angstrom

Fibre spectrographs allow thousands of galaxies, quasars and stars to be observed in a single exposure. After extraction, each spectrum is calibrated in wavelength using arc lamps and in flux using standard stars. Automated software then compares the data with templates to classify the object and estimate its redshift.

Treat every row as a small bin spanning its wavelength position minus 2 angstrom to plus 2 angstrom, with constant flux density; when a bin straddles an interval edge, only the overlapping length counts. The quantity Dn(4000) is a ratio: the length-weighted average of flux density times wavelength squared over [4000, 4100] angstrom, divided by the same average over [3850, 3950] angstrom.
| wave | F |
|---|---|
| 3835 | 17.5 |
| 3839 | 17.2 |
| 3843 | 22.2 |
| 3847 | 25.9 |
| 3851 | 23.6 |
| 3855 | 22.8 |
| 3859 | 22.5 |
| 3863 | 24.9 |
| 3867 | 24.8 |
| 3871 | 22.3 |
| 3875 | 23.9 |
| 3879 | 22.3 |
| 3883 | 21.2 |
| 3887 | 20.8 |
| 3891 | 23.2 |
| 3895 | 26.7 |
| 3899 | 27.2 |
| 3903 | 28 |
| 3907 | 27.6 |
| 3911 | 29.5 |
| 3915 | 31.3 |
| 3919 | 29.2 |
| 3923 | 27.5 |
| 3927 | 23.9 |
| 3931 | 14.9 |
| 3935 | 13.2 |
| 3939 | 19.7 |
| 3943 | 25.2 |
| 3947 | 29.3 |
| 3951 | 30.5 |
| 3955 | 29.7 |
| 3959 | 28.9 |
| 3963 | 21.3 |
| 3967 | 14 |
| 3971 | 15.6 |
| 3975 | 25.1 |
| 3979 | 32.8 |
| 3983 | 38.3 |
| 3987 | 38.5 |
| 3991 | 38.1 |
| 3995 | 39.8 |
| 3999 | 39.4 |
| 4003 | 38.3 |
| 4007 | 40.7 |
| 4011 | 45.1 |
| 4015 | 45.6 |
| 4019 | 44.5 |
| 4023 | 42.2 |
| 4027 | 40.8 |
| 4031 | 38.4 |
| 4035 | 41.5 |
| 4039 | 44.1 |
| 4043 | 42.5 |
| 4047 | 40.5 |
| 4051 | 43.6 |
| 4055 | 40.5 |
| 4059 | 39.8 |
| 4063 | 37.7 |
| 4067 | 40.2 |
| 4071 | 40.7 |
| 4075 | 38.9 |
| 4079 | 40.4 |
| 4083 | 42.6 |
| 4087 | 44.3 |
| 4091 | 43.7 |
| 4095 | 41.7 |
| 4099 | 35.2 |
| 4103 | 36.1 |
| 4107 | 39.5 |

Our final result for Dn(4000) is 1.84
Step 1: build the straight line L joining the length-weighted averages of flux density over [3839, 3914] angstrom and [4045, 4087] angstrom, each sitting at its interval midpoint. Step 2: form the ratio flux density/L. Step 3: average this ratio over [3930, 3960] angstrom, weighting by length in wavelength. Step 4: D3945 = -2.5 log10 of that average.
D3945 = 0.25 mag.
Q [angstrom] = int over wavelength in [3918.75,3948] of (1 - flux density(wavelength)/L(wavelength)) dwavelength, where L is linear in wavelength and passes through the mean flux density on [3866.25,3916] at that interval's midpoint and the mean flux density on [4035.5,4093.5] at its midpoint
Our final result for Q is 6.9 angstrom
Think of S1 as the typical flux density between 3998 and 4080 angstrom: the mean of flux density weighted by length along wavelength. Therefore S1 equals 41.2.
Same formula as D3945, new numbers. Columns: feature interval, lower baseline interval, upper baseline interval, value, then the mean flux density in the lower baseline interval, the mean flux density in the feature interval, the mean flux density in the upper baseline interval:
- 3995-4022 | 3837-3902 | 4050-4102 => -0.20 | 23.3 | 42.1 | 40.6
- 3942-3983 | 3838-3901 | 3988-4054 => 0.31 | 23.3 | 25.9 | 41.5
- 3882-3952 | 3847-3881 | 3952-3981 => -0.05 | 23.5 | 24.9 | 24.1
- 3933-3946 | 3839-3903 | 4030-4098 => 0.43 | 23.6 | 20.1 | 41.2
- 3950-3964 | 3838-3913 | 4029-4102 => 0.13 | 24.1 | 27.8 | 40.8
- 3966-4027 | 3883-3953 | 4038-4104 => -0.09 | 25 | 36.4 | 40.8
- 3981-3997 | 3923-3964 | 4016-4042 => -0.15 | 23.9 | 38.7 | 42.1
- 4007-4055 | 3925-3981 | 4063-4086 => -0.24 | 23.2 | 42.4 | 40.5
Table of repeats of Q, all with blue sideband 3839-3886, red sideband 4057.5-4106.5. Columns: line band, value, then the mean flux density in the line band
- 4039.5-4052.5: -1.8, 42.4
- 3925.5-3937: 4.6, 17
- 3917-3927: 0.1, 27.5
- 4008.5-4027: -4.6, 43.9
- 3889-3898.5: 0.1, 25.3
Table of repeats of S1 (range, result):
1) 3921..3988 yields 25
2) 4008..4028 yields 43.6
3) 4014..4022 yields 44.6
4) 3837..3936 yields 24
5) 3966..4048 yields 37.7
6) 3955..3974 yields 21.2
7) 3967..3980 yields 22.2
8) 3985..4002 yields 38.9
